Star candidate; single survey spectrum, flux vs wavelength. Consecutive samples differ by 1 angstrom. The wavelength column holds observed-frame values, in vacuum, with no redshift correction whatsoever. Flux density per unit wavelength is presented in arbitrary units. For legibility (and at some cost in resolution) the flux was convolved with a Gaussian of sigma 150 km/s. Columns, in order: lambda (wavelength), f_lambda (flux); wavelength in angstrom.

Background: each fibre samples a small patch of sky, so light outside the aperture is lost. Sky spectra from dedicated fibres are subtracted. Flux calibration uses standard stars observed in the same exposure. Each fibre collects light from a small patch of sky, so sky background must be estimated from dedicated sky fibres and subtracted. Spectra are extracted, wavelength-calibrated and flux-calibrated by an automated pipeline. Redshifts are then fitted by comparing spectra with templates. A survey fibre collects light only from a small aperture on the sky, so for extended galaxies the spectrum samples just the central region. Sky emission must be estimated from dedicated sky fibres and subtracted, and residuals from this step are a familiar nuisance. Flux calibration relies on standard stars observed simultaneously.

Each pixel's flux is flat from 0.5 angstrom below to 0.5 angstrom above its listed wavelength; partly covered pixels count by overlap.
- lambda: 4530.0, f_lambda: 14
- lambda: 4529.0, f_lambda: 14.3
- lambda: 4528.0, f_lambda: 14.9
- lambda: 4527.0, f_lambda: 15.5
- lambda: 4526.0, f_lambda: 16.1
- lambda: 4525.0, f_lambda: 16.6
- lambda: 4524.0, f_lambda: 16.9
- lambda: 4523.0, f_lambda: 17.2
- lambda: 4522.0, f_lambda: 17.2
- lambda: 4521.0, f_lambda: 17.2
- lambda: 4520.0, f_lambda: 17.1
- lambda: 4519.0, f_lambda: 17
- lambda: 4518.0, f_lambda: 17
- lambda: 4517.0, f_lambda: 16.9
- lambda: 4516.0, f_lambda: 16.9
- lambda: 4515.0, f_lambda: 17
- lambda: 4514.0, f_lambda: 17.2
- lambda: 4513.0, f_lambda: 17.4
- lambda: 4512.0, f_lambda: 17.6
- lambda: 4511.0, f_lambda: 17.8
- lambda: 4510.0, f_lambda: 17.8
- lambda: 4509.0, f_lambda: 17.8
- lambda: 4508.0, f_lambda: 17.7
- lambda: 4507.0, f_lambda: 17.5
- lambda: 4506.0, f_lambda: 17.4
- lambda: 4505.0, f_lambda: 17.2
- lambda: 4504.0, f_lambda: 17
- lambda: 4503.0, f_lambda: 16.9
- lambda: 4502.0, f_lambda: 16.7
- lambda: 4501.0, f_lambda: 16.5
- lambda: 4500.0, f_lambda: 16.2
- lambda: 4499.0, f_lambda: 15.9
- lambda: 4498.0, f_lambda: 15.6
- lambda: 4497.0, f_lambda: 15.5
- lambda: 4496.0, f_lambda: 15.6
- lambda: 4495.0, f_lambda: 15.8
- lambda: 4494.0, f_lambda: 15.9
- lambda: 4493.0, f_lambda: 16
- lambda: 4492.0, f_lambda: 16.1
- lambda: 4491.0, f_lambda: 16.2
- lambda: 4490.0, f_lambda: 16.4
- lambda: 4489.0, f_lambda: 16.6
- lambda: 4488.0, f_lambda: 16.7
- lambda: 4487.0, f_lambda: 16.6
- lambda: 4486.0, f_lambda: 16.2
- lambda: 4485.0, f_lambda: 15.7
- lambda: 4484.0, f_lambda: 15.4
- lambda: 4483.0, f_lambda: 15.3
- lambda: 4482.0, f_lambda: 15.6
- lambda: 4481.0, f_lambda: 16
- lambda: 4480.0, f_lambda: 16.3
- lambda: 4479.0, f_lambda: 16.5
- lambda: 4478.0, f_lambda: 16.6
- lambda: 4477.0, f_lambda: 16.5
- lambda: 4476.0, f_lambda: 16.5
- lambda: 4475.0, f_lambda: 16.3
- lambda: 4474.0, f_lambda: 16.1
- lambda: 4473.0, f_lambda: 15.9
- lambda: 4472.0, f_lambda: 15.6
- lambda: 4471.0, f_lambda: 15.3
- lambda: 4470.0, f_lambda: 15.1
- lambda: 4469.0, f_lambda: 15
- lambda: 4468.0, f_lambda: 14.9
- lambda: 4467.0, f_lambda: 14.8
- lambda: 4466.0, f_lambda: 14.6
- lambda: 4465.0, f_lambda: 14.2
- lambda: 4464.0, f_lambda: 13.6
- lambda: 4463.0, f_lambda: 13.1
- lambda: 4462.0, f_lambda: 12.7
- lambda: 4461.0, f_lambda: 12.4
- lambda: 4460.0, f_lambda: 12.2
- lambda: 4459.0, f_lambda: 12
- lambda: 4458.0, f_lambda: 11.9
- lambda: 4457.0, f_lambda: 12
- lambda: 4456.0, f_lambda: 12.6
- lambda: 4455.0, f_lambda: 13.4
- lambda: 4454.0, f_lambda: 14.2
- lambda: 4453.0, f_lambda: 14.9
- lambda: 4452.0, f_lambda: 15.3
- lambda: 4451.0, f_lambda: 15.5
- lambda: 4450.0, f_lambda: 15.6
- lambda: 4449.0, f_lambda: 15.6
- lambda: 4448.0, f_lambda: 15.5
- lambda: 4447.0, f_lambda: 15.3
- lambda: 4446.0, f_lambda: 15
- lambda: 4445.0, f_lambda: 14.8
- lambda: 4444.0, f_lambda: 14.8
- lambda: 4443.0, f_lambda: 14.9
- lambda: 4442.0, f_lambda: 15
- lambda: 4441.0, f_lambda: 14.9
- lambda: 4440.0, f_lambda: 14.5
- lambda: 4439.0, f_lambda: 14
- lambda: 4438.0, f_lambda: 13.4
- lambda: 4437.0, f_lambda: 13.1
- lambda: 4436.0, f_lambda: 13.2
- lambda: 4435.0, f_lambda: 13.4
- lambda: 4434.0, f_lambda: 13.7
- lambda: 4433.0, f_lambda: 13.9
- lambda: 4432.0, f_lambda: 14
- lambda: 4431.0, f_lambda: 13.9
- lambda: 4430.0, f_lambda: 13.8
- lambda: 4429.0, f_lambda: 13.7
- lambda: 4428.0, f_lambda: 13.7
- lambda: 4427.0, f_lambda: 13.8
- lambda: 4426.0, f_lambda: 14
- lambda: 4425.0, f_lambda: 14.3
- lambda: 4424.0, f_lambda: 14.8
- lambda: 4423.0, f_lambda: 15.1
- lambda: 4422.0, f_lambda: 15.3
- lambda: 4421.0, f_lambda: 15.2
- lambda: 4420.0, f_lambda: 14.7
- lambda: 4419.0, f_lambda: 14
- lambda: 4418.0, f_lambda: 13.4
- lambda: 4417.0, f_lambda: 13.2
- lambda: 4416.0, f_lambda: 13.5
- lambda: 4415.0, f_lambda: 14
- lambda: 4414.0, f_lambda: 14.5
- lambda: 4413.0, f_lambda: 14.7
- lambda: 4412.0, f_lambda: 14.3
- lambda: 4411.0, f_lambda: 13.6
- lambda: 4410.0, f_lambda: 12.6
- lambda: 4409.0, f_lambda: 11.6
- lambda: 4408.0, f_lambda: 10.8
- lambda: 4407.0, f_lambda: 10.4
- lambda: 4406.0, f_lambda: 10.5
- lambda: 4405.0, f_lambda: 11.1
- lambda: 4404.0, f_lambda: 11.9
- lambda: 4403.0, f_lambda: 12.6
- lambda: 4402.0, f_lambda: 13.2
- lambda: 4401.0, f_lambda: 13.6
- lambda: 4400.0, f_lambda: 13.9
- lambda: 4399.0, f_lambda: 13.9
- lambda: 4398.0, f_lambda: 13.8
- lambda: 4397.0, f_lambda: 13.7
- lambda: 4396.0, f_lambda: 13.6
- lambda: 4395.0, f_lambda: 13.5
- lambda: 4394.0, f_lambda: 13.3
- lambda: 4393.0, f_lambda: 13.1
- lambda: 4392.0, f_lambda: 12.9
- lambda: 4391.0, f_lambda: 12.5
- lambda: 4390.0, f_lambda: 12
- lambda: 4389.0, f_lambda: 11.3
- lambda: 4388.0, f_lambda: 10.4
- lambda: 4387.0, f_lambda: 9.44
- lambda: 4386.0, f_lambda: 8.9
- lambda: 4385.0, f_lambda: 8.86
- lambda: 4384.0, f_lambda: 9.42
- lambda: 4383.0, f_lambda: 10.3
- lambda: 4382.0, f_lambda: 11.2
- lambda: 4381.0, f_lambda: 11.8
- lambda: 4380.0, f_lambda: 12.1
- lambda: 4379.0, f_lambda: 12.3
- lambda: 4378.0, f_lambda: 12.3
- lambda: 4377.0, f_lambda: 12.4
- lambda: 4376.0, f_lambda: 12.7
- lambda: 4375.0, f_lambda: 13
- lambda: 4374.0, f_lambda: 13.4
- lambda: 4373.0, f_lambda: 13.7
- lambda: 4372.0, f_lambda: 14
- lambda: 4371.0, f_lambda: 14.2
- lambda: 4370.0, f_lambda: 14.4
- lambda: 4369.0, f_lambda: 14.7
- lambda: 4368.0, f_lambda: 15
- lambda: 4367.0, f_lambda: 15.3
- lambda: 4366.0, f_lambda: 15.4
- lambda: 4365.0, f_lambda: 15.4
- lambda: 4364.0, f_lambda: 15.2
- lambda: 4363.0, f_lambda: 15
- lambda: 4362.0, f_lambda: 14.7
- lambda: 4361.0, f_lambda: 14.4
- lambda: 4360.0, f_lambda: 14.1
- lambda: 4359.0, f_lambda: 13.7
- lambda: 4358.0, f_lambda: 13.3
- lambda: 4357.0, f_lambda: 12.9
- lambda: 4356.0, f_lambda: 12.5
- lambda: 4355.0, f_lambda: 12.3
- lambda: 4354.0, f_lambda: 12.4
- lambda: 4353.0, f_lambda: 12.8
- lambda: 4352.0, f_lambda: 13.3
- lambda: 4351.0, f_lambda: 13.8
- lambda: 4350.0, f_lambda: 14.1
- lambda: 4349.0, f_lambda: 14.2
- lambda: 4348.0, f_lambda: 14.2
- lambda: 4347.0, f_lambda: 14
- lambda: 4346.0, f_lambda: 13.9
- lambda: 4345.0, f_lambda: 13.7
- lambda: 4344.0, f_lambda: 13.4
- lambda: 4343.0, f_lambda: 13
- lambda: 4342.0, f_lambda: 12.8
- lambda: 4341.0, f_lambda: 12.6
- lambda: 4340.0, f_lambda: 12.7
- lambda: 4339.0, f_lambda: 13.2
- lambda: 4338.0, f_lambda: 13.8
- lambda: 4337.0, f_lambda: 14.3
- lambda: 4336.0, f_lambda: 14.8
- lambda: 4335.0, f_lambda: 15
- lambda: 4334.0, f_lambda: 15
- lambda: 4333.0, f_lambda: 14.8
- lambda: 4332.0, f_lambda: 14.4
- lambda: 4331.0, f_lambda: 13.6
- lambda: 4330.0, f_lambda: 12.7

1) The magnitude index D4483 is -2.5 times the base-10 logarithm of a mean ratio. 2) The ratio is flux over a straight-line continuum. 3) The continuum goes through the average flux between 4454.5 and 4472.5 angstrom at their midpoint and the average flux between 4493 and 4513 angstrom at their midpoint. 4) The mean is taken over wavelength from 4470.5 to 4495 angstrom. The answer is -0.07 mag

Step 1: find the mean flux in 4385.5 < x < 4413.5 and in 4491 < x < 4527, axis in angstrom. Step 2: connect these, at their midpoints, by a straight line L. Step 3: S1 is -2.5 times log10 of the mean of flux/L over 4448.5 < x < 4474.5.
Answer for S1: 0.05 mag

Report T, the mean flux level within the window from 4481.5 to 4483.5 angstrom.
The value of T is 15.4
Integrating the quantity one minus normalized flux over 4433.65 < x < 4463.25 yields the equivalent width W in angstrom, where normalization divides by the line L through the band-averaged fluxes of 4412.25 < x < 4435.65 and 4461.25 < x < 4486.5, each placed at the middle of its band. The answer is 1.5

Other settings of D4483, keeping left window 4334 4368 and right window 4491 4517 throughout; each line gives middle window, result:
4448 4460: 0.14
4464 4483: 0.04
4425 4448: 0.10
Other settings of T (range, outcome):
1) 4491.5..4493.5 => 16.1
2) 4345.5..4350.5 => 14.1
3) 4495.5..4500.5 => 15.8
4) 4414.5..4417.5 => 13.6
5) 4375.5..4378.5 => 12.5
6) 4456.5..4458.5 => 11.9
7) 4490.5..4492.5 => 16.1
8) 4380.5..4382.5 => 11.5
